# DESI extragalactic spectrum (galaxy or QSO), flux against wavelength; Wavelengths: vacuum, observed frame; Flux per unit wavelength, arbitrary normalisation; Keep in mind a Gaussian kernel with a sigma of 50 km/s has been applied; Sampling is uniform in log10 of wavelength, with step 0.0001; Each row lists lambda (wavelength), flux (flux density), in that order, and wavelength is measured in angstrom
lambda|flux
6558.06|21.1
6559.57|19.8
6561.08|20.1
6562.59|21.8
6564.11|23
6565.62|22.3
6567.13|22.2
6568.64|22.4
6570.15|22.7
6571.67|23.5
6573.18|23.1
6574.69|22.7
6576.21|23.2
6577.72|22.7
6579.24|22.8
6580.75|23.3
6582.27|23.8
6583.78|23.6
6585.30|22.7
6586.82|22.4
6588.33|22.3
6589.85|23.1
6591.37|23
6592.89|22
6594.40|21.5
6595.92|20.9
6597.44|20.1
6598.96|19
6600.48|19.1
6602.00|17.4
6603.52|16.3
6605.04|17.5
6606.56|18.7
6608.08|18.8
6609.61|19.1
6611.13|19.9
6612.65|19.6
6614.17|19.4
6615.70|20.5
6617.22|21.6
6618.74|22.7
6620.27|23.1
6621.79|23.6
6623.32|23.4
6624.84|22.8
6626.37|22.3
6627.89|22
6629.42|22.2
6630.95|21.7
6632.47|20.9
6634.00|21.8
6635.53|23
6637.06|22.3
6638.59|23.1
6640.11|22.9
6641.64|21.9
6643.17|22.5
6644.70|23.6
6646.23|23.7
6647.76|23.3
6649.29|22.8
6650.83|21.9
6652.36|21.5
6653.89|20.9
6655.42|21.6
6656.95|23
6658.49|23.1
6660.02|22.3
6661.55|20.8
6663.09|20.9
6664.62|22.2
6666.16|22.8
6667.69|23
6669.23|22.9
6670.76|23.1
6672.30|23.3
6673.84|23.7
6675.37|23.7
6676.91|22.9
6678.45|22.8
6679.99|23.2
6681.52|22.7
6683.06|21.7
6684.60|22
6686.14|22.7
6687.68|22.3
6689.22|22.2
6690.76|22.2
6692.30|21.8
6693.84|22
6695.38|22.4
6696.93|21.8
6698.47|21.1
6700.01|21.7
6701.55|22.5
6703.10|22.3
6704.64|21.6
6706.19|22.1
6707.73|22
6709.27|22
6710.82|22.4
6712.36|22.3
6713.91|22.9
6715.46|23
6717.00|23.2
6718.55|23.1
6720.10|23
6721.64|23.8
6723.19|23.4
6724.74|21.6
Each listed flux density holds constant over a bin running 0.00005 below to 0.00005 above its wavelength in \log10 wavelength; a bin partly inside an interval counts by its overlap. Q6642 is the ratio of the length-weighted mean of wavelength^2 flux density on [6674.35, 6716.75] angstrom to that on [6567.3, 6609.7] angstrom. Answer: 1.1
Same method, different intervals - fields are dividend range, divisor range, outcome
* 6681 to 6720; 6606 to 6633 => 1.07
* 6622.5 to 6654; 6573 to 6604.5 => 1.05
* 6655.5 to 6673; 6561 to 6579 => 1.02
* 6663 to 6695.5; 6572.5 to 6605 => 1.08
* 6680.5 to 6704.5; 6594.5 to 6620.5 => 1.16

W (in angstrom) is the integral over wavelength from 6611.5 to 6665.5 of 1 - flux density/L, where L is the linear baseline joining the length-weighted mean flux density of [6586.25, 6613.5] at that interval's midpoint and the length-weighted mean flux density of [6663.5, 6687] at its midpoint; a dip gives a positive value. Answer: -1.7 angstrom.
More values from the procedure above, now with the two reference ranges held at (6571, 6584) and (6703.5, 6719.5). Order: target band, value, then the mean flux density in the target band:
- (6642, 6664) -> 0.5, 22.3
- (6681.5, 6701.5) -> 0.5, 22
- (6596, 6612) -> 3.0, 18.7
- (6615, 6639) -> 0.6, 22.3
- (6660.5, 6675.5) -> 0.1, 22.6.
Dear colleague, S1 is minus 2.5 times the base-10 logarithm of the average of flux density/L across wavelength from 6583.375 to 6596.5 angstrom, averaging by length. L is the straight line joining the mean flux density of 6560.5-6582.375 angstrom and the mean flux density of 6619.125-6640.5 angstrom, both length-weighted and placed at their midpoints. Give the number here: 0.01 mag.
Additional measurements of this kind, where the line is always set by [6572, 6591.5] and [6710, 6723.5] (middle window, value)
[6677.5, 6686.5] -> 0.023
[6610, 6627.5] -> 0.064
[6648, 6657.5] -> 0.048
